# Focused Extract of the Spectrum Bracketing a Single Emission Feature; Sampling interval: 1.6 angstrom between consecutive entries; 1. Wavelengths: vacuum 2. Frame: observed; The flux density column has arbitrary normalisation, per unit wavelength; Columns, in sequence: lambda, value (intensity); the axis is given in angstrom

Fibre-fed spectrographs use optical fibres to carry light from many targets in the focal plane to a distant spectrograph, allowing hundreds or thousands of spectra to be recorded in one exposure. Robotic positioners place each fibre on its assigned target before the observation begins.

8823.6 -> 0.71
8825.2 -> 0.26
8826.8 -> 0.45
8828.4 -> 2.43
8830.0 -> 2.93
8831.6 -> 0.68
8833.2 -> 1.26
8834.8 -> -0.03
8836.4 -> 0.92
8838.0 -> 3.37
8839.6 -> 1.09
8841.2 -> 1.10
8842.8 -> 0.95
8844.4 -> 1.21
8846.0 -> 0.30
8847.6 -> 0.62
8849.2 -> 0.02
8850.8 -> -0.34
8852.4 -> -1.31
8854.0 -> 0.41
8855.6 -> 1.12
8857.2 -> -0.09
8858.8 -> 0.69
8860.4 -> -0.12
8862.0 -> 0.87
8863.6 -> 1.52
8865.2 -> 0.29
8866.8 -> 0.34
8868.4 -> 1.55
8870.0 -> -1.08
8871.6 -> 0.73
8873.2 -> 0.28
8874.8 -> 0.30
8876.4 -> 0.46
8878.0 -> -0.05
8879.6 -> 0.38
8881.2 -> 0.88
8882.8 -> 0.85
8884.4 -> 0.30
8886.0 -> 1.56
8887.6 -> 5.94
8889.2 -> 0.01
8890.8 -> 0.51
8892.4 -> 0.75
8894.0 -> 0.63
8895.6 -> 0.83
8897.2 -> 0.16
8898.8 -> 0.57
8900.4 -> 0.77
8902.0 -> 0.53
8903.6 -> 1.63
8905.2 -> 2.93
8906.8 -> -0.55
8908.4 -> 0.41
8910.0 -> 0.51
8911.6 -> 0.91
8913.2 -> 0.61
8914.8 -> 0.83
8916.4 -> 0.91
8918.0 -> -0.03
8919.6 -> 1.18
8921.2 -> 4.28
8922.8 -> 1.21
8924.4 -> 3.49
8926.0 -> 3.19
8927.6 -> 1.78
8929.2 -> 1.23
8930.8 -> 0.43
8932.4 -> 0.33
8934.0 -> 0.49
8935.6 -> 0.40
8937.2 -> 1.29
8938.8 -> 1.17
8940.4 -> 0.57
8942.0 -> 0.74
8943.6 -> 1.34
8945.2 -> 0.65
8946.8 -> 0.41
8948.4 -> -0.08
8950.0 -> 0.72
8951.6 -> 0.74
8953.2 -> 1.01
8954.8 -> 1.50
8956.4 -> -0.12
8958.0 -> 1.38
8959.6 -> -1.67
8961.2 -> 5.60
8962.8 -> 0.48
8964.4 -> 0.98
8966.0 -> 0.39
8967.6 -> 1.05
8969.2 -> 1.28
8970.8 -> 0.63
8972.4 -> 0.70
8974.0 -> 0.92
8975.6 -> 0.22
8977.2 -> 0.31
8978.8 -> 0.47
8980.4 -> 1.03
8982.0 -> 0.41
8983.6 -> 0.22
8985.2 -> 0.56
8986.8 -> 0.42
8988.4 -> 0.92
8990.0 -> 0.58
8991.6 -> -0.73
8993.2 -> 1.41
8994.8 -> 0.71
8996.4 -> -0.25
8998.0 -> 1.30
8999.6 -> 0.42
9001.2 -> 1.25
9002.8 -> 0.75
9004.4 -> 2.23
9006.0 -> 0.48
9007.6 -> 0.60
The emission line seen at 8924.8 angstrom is [O III]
